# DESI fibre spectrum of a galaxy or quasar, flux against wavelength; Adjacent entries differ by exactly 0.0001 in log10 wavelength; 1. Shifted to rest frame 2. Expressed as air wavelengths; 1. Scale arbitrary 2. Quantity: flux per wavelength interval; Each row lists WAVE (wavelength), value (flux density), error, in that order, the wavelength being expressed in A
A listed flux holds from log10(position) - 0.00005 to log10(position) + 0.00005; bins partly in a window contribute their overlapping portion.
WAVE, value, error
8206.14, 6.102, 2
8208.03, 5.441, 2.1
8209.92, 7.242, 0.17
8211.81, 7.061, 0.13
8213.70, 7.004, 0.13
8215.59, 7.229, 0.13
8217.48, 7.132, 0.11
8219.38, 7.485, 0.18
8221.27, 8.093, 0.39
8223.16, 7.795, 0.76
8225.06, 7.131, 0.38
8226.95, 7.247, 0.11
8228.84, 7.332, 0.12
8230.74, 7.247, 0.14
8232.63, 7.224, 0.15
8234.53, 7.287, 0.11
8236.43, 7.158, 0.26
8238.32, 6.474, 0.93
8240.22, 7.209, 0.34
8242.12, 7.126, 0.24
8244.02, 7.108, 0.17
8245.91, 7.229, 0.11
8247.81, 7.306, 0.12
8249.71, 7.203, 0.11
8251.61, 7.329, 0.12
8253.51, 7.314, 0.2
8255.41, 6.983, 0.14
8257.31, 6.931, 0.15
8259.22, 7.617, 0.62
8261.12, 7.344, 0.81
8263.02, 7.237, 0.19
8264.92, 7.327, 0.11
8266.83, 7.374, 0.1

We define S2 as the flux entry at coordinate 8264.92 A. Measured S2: 7.327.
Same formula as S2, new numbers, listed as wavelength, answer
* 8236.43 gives 7.158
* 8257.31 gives 6.931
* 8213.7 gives 7.004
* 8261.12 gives 7.344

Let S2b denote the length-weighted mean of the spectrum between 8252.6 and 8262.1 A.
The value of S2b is 7.24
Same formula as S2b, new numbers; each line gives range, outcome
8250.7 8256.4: 7.21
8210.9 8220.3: 7.18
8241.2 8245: 7.13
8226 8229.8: 7.3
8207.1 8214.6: 6.69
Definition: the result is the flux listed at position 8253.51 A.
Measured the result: 7.314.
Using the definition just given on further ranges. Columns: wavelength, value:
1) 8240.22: 7.209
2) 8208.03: 5.441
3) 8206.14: 6.102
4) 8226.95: 7.247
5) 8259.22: 7.617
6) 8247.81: 7.306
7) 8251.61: 7.329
